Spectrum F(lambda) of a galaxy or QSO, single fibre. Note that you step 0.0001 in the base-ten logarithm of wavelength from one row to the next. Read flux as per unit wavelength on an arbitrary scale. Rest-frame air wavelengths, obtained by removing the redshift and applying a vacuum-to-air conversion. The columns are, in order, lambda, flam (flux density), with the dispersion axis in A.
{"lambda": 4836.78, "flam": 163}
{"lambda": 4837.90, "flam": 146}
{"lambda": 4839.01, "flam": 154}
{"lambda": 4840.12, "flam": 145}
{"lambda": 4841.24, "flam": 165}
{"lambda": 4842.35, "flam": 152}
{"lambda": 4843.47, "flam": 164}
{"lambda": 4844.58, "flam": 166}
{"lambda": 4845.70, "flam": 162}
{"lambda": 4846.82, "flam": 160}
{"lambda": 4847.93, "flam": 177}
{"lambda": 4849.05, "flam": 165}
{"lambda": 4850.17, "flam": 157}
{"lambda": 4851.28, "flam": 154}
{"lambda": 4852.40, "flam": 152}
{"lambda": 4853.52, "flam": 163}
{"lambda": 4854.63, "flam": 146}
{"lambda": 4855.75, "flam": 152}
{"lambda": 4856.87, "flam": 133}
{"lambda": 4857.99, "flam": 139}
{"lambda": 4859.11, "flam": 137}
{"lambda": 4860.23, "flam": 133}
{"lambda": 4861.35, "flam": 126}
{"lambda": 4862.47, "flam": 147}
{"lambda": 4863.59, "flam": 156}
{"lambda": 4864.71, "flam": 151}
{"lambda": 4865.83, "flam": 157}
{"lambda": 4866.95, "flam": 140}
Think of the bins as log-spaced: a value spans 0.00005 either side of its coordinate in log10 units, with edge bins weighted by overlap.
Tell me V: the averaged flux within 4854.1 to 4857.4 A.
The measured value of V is 144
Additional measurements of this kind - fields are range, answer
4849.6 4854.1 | 157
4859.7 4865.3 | 143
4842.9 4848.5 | 166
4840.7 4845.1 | 162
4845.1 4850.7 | 164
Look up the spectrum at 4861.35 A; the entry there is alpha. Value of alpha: 126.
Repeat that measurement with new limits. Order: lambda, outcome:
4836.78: 163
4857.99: 139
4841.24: 165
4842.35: 152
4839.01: 154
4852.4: 152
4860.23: 133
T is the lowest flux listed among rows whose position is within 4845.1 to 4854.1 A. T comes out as 152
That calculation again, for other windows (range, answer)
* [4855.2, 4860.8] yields 133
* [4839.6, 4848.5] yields 145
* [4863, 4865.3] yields 151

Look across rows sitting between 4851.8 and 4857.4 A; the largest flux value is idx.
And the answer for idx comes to 163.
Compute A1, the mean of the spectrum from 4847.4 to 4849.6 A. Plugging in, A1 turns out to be 171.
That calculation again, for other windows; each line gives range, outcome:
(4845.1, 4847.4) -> 161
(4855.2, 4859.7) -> 140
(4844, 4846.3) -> 164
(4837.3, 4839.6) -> 150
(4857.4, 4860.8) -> 136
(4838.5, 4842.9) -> 154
